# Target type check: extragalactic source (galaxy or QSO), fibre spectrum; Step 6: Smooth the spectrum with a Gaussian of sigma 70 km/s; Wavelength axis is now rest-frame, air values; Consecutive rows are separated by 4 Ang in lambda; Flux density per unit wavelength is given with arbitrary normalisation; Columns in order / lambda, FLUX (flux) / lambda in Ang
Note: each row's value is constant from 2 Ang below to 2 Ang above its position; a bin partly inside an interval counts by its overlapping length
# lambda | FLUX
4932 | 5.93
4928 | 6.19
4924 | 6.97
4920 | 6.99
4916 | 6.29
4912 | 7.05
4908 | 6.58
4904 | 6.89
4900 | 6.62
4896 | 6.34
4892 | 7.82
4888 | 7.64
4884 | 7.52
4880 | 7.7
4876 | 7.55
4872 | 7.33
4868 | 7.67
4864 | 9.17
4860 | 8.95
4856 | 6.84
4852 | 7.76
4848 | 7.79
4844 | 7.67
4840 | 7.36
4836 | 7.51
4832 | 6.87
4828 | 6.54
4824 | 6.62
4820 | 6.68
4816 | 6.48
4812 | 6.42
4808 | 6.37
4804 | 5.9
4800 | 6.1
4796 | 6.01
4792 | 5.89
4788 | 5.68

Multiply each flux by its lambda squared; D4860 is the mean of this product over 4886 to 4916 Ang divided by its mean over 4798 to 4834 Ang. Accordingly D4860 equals 1.1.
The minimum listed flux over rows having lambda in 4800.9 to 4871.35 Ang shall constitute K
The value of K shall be 5.9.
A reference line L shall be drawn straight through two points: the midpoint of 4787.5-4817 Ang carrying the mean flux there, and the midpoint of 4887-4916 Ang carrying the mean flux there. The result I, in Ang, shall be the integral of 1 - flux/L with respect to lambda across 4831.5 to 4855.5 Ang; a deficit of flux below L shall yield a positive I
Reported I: -3.9 Ang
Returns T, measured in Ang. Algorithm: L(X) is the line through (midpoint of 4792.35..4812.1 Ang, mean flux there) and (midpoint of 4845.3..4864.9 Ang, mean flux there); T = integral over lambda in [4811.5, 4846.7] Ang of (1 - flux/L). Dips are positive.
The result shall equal 0.71 Ang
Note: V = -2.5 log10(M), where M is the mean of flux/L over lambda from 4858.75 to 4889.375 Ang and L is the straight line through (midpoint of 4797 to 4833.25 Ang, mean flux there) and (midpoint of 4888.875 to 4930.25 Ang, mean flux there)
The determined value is -0.19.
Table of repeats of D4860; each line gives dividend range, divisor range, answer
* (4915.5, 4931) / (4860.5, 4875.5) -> 0.83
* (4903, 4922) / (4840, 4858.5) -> 0.92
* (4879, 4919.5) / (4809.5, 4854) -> 1.02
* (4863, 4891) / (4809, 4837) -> 1.18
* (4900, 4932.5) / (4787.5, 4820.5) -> 1.13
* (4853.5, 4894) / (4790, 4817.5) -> 1.31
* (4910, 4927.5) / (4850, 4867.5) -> 0.85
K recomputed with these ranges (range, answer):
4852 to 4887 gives 6.84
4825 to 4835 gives 6.54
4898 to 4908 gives 6.58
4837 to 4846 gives 7.36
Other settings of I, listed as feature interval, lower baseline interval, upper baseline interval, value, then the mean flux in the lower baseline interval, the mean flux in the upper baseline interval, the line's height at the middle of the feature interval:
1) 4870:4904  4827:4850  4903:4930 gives -1.7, 7.32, 6.7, 6.94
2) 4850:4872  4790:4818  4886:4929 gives -4.9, 6.17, 6.87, 6.55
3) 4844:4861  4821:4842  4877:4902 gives -1.6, 6.97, 7.28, 7.08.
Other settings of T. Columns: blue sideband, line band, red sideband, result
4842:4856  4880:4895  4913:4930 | -1.0 Ang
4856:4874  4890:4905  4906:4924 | 0.7 Ang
